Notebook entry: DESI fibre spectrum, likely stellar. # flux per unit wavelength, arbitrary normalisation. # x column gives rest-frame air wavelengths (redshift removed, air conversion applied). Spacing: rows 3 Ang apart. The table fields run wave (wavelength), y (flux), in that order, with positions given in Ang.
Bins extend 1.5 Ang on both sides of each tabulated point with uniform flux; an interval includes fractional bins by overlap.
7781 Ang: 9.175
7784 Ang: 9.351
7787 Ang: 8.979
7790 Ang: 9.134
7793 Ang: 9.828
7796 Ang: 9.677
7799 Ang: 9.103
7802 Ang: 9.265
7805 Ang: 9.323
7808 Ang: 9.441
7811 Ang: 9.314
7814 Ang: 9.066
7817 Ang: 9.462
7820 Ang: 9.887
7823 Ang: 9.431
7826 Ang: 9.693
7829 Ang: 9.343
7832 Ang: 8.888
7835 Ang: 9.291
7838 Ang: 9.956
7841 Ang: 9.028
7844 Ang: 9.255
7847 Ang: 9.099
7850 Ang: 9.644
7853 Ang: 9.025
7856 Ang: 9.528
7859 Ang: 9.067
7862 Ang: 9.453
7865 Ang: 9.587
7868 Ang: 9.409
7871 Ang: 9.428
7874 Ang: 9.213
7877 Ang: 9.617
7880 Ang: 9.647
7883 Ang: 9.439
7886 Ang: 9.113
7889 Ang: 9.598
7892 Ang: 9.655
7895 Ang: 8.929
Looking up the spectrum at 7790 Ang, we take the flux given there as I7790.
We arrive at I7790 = 9.134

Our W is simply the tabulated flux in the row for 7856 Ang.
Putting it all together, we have 9.528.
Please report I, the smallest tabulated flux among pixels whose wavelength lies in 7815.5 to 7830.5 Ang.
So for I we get 9.343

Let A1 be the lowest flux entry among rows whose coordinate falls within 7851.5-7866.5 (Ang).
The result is 9.025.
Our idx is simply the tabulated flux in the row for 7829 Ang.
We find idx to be 9.343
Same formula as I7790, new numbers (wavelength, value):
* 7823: 9.431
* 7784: 9.351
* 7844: 9.255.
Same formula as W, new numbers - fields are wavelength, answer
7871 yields 9.428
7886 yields 9.113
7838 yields 9.956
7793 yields 9.828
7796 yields 9.677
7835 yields 9.291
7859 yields 9.067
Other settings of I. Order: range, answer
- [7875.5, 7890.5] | 9.113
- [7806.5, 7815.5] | 9.066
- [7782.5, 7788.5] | 8.979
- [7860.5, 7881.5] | 9.213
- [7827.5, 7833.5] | 8.888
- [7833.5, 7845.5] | 9.028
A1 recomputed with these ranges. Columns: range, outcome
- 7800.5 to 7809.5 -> 9.265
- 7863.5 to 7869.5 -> 9.409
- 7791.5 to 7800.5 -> 9.103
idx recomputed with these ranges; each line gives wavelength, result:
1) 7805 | 9.323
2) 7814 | 9.066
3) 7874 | 9.213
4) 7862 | 9.453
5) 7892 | 9.655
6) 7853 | 9.025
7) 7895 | 8.929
